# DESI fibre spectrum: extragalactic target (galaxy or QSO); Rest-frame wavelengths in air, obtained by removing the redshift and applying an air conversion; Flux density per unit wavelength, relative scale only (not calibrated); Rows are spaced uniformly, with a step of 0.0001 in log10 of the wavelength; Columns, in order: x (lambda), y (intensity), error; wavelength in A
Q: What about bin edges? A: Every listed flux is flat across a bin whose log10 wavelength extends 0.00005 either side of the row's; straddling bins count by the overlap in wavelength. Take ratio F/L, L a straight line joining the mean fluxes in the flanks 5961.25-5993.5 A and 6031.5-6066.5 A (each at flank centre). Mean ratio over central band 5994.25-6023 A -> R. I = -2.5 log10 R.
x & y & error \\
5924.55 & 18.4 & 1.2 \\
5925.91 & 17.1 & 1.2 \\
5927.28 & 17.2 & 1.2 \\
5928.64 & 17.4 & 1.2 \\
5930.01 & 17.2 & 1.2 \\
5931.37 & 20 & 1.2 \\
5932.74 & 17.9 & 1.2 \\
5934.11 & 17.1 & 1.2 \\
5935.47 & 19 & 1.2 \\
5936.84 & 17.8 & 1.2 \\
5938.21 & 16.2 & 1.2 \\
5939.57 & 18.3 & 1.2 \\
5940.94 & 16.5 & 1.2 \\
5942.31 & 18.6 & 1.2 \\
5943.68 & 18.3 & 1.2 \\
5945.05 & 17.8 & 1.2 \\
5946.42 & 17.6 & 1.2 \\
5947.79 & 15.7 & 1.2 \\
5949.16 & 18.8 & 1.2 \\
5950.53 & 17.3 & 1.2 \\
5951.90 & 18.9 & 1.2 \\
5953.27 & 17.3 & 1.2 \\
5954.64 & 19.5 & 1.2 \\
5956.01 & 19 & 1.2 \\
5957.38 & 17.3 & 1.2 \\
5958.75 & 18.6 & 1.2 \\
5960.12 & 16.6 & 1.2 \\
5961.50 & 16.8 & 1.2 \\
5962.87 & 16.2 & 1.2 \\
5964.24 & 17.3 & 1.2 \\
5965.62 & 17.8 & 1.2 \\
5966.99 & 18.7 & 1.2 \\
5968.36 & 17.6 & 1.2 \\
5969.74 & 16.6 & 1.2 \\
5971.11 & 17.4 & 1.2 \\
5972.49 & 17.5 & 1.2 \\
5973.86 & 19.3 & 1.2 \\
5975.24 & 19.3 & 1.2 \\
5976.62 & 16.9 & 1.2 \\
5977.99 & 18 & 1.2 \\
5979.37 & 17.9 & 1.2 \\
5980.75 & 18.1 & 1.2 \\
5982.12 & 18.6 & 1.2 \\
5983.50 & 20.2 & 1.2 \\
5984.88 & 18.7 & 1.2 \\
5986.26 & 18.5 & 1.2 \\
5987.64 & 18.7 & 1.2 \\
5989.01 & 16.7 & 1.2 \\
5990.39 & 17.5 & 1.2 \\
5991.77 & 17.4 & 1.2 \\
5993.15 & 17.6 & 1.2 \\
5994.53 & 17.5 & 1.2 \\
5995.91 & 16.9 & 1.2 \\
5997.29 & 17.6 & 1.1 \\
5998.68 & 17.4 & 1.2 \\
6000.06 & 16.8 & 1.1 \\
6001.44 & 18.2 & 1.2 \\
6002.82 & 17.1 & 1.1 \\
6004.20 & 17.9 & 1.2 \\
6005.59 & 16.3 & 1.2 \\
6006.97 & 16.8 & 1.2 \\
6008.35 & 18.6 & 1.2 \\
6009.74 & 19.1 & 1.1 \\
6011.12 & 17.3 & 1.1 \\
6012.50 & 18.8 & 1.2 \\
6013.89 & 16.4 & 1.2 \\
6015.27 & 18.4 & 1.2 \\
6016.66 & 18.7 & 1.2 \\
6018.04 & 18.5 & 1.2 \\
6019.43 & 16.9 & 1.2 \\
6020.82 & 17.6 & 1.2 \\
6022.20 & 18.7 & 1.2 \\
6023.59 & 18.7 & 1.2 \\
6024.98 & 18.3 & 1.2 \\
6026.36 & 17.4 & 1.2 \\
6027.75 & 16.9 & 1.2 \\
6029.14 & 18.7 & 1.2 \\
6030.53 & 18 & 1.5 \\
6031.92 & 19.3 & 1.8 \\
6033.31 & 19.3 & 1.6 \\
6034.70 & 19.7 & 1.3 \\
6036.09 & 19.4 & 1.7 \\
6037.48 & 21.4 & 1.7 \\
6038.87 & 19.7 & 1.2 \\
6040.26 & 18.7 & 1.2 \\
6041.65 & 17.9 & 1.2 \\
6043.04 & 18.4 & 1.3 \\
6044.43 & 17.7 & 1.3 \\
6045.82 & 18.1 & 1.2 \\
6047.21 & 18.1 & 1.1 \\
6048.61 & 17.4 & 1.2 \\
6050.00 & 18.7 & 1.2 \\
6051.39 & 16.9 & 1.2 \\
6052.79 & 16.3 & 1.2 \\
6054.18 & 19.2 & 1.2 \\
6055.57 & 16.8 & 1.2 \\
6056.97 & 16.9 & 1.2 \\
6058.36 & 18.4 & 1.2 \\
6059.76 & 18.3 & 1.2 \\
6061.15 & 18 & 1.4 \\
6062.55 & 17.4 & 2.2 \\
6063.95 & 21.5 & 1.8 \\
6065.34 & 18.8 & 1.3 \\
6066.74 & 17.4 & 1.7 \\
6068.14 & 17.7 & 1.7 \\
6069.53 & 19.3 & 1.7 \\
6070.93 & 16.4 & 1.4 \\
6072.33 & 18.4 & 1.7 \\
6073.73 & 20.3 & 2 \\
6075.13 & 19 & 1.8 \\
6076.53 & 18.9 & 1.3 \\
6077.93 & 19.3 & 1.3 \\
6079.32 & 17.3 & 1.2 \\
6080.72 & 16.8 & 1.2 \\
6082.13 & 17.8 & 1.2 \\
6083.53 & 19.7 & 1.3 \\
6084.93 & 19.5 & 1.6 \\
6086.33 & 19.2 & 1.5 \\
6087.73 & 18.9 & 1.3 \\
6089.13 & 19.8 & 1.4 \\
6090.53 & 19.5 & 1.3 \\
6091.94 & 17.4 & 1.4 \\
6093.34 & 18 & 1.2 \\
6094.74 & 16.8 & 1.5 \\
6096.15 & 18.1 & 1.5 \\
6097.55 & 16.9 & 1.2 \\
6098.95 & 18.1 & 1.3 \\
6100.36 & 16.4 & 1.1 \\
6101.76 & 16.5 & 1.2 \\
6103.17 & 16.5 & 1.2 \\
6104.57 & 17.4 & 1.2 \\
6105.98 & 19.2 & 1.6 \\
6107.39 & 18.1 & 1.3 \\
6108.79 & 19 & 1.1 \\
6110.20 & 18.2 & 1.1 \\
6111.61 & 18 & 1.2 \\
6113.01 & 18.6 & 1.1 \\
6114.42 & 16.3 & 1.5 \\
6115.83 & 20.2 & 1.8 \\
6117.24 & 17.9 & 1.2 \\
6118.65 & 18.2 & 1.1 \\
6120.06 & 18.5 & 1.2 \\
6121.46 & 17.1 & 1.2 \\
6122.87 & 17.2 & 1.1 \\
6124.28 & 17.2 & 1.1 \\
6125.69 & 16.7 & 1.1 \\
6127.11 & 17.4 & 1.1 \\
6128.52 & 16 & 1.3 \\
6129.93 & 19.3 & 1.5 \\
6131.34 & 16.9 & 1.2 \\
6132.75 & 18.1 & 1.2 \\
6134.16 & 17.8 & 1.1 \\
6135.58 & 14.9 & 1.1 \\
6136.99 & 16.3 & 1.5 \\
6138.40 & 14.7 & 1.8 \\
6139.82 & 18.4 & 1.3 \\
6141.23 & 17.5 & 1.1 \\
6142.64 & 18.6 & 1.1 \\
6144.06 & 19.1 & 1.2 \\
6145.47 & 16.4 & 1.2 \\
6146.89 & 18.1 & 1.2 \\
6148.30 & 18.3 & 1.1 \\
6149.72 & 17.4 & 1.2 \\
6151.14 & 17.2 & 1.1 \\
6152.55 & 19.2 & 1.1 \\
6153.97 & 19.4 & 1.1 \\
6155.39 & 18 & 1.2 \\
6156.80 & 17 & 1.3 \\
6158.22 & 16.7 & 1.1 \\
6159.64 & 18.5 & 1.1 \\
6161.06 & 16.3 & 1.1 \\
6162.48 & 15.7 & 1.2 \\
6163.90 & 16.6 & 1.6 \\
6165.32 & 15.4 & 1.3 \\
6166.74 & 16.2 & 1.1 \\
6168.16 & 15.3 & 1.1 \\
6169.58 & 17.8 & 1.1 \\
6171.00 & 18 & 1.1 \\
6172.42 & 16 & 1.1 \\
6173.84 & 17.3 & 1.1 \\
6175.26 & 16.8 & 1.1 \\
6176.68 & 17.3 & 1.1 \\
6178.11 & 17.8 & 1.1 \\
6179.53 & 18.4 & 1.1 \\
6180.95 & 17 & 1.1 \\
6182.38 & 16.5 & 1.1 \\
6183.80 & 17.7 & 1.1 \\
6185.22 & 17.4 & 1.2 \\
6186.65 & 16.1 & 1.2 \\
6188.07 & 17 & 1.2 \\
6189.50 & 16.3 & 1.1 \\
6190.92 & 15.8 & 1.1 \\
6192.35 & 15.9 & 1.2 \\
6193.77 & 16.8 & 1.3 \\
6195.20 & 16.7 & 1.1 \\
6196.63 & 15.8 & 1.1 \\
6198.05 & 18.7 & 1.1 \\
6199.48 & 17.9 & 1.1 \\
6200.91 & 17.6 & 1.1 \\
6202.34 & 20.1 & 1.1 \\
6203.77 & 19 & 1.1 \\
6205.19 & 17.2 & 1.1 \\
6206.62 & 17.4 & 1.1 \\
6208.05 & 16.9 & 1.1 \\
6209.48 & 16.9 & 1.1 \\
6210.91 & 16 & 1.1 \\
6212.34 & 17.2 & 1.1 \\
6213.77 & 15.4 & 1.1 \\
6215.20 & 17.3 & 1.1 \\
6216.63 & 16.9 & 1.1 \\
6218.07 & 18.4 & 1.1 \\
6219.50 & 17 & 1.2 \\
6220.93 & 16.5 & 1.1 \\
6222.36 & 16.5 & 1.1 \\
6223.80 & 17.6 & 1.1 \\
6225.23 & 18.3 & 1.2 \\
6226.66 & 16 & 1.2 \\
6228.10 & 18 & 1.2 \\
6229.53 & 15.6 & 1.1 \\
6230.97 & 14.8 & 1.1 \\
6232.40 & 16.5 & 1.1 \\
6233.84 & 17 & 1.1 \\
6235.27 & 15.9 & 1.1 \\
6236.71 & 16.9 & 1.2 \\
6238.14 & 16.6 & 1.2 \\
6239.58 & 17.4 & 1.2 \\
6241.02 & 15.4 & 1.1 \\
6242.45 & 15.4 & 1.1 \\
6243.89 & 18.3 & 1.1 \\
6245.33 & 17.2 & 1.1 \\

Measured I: 0.03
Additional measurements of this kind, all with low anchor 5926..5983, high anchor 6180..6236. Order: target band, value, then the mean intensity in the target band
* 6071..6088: -0.08 mag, 18.7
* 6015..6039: -0.06 mag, 18.6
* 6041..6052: -0.03 mag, 17.9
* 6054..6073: -0.04 mag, 18.1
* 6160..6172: 0.04 mag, 16.5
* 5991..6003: 0.02 mag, 17.4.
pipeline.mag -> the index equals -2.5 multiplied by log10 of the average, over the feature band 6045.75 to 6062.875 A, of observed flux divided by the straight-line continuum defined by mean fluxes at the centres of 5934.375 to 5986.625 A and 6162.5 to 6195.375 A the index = -0.02 mag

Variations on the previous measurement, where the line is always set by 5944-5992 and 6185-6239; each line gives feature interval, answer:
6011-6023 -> -0.015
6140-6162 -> -0.041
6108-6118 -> -0.060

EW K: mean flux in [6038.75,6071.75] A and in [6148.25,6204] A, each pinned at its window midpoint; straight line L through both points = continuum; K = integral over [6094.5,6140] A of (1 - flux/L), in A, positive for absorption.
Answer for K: 0.4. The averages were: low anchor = 18.1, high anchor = 17.2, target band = 17.5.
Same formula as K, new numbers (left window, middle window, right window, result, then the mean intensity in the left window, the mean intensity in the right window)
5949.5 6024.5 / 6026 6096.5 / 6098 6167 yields -2.97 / 17.9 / 17.5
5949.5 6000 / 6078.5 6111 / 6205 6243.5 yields -1.40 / 17.9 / 16.7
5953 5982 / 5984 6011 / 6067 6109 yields 0.39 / 17.8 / 18.2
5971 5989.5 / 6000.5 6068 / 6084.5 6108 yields -0.04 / 18.3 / 18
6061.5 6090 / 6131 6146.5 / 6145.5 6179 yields 0.38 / 18.7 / 17.2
